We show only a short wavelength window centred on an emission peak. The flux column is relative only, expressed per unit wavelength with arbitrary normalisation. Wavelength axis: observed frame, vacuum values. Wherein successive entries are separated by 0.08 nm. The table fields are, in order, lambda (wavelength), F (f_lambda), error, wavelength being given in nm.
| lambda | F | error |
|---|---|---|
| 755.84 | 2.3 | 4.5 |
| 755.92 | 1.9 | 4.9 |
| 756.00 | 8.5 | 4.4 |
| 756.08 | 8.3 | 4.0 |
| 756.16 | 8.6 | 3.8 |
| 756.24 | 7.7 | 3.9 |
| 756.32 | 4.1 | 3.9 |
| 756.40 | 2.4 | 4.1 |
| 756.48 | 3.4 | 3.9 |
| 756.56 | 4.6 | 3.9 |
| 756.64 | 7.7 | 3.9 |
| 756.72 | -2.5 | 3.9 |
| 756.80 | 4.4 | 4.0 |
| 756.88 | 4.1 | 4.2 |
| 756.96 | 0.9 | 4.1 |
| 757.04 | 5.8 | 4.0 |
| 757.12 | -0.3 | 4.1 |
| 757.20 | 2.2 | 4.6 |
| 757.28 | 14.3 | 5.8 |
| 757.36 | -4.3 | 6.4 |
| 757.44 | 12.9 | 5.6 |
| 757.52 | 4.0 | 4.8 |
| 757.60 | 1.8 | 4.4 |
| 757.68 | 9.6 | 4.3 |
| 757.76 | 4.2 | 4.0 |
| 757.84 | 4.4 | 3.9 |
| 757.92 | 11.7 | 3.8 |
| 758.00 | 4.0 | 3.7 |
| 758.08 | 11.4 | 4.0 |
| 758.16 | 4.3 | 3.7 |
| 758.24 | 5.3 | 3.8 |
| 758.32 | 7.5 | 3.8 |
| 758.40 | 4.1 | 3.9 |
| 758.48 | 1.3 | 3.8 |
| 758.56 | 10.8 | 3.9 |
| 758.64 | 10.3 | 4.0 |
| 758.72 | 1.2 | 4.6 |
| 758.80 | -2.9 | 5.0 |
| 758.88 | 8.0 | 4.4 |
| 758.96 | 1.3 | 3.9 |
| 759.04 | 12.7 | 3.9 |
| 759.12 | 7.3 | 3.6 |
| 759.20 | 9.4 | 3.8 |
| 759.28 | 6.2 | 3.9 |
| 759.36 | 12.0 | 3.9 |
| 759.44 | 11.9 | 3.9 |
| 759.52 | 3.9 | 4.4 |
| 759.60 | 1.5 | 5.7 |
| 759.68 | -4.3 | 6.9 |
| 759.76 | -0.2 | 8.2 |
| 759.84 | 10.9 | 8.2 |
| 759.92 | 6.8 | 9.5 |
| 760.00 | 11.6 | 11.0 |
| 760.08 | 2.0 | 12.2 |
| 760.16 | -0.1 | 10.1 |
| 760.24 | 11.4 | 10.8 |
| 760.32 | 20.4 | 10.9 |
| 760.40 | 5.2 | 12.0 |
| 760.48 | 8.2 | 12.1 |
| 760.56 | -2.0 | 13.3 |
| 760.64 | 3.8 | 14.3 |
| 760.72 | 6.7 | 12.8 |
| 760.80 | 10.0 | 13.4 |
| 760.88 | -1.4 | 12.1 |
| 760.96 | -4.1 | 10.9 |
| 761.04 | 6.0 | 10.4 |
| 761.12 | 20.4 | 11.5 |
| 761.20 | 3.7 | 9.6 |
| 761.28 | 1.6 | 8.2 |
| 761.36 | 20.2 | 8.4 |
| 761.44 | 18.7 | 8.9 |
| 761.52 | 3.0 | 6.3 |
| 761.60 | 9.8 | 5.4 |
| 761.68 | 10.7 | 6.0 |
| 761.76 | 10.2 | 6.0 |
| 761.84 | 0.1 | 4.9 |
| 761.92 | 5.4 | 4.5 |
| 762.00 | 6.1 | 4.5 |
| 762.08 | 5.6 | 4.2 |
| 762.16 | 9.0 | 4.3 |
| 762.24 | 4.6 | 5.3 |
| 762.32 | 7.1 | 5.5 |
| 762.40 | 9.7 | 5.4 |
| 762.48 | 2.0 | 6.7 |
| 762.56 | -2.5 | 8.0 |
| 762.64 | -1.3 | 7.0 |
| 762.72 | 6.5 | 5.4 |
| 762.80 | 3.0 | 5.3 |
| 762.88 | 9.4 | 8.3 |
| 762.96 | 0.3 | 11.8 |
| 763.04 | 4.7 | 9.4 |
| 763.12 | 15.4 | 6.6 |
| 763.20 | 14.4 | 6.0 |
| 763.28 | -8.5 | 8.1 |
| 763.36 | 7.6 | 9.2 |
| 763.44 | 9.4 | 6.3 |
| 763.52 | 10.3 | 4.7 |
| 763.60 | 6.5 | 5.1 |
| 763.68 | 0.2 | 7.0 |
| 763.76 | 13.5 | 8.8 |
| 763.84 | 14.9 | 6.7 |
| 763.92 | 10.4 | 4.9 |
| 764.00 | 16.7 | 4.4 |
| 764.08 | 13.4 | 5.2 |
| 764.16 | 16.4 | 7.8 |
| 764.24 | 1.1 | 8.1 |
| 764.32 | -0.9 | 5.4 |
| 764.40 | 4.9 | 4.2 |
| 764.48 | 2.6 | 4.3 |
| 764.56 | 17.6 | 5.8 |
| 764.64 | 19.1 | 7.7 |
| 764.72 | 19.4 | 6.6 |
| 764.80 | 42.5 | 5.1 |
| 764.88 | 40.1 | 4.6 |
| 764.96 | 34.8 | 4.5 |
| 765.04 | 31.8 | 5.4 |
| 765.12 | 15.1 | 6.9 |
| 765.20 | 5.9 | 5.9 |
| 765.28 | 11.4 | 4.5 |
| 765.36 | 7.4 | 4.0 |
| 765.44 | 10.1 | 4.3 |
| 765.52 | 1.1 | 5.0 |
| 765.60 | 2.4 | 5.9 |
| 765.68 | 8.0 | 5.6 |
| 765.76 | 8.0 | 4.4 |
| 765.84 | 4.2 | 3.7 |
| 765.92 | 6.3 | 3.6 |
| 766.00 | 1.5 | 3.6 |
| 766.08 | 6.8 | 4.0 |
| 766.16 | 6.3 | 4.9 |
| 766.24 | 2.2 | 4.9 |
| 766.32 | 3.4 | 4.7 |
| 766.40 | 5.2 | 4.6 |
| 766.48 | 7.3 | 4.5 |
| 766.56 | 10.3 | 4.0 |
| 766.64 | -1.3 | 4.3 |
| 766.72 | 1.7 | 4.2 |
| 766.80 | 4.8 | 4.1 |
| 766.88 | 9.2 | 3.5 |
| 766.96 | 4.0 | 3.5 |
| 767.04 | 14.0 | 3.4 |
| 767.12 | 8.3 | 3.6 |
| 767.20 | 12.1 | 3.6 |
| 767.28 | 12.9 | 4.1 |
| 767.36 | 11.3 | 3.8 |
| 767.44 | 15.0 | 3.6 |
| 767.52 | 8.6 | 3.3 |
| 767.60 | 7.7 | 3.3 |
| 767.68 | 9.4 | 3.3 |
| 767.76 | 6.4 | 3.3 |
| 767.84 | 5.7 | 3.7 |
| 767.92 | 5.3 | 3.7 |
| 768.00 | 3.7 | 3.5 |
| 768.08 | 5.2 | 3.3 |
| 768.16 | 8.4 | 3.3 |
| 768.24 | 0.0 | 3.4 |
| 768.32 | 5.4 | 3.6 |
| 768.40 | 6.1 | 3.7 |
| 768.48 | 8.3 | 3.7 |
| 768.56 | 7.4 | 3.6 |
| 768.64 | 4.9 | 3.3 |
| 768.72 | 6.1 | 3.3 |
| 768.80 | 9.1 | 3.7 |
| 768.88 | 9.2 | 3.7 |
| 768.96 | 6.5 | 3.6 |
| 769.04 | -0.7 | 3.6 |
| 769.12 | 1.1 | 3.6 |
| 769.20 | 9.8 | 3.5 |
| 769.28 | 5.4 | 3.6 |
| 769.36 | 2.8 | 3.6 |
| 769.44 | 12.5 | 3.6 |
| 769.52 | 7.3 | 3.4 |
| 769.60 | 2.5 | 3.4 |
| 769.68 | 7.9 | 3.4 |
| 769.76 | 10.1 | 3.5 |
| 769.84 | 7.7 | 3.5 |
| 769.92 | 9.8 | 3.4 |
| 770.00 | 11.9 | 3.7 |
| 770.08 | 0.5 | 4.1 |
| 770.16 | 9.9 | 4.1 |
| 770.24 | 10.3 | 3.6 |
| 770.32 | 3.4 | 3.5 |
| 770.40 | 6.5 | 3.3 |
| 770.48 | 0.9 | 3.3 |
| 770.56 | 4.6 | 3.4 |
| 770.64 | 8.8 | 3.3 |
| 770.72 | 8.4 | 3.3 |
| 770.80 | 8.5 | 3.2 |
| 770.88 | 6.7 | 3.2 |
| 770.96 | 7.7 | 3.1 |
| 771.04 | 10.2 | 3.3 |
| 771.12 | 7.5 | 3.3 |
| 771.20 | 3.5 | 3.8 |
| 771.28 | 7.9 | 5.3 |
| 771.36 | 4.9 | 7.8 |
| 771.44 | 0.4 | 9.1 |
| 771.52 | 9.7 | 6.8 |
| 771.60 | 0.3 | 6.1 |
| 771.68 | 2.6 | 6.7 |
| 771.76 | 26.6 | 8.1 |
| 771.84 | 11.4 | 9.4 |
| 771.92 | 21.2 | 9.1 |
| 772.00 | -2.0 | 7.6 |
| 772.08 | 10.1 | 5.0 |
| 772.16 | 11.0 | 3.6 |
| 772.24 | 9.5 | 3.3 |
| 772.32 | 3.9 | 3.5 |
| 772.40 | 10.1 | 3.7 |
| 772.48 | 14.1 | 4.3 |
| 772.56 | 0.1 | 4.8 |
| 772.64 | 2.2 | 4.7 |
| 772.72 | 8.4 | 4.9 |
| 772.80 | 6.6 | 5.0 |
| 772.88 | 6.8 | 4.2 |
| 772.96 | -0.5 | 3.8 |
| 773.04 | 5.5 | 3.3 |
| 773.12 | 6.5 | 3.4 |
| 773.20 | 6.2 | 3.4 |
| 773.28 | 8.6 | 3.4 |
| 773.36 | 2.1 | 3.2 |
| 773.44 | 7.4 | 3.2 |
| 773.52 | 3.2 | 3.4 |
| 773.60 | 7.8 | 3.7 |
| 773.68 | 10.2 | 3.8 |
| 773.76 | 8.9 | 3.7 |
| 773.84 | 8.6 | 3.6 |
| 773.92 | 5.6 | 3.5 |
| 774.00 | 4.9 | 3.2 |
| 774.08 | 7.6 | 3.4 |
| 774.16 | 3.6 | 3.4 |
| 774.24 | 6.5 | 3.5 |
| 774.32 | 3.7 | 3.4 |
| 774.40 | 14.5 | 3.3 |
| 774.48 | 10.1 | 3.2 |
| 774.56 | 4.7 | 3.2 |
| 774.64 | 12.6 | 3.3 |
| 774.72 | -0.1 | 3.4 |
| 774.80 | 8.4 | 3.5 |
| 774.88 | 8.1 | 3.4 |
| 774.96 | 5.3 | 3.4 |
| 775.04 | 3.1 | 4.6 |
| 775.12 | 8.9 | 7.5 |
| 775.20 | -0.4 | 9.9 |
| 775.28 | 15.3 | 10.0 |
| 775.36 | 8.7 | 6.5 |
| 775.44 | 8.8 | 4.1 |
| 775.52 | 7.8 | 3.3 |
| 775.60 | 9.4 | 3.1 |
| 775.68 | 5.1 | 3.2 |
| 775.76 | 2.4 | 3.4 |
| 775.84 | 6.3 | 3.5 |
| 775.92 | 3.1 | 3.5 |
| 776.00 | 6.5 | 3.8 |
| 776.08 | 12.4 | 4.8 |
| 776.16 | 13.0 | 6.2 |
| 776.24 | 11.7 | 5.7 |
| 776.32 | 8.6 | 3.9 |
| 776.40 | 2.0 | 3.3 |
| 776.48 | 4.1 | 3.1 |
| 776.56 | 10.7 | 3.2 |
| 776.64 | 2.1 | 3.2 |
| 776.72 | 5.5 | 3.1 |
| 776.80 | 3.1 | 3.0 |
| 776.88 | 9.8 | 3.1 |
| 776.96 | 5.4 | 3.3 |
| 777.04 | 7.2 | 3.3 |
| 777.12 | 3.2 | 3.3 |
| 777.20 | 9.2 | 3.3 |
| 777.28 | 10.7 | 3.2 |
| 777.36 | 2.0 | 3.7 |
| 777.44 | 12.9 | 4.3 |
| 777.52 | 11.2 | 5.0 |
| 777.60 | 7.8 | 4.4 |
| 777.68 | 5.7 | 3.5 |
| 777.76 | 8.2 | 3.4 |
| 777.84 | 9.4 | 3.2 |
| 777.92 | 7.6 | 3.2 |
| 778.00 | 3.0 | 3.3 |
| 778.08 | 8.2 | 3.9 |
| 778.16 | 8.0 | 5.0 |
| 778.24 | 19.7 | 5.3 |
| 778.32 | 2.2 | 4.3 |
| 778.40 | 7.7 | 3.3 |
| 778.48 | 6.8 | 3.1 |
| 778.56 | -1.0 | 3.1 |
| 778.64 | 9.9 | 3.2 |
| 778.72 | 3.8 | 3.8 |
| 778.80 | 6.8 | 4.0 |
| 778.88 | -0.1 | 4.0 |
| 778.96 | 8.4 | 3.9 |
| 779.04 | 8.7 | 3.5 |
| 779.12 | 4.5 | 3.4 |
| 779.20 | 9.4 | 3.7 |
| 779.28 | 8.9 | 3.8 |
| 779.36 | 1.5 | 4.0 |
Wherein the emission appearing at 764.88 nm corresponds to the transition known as H-alpha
